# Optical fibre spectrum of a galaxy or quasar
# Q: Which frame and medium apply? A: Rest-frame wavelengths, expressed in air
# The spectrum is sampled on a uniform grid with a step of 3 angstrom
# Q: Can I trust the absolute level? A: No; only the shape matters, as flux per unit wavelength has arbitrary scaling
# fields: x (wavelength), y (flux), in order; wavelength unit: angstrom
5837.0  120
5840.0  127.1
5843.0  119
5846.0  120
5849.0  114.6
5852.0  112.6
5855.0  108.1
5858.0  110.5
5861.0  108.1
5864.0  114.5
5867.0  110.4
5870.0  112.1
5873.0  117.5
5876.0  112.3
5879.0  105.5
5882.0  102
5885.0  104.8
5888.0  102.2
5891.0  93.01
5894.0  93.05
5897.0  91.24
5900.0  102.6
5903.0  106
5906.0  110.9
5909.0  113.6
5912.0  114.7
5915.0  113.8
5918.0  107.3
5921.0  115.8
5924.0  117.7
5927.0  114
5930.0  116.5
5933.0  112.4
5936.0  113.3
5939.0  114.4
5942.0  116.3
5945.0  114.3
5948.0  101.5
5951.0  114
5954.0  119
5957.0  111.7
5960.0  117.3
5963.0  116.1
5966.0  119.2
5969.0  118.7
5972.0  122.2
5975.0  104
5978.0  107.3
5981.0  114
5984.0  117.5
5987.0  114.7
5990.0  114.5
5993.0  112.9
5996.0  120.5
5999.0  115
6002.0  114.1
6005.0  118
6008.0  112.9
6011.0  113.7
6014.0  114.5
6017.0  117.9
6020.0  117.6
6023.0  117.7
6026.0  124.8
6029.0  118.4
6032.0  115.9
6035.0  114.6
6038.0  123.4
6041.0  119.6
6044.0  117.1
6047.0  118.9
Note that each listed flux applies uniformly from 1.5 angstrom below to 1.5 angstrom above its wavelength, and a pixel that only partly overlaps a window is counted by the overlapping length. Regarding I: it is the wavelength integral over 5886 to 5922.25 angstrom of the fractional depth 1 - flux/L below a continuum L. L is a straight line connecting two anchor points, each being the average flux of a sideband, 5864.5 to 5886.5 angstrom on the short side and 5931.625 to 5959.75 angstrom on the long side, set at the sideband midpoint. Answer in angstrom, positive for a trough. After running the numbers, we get 1.88 angstrom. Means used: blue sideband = 109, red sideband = 113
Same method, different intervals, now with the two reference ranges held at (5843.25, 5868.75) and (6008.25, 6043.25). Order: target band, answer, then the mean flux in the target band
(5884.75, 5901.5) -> 2.43 angstrom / 97.3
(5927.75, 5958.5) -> 0.52 angstrom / 113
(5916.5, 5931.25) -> 0.07 angstrom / 114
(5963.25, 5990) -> 0.36 angstrom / 115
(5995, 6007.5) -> 0.07 angstrom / 116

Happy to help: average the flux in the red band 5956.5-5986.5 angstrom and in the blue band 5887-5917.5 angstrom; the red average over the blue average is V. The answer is 1.10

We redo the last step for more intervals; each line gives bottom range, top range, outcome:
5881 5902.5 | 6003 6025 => 1.18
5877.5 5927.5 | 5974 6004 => 1.07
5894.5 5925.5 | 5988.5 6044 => 1.08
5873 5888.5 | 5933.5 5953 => 1.05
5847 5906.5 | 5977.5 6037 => 1.09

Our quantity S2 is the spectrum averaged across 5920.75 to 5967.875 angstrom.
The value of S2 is 115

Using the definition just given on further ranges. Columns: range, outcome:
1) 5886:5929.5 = 107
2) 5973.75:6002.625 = 114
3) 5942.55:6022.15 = 115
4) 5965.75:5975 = 118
